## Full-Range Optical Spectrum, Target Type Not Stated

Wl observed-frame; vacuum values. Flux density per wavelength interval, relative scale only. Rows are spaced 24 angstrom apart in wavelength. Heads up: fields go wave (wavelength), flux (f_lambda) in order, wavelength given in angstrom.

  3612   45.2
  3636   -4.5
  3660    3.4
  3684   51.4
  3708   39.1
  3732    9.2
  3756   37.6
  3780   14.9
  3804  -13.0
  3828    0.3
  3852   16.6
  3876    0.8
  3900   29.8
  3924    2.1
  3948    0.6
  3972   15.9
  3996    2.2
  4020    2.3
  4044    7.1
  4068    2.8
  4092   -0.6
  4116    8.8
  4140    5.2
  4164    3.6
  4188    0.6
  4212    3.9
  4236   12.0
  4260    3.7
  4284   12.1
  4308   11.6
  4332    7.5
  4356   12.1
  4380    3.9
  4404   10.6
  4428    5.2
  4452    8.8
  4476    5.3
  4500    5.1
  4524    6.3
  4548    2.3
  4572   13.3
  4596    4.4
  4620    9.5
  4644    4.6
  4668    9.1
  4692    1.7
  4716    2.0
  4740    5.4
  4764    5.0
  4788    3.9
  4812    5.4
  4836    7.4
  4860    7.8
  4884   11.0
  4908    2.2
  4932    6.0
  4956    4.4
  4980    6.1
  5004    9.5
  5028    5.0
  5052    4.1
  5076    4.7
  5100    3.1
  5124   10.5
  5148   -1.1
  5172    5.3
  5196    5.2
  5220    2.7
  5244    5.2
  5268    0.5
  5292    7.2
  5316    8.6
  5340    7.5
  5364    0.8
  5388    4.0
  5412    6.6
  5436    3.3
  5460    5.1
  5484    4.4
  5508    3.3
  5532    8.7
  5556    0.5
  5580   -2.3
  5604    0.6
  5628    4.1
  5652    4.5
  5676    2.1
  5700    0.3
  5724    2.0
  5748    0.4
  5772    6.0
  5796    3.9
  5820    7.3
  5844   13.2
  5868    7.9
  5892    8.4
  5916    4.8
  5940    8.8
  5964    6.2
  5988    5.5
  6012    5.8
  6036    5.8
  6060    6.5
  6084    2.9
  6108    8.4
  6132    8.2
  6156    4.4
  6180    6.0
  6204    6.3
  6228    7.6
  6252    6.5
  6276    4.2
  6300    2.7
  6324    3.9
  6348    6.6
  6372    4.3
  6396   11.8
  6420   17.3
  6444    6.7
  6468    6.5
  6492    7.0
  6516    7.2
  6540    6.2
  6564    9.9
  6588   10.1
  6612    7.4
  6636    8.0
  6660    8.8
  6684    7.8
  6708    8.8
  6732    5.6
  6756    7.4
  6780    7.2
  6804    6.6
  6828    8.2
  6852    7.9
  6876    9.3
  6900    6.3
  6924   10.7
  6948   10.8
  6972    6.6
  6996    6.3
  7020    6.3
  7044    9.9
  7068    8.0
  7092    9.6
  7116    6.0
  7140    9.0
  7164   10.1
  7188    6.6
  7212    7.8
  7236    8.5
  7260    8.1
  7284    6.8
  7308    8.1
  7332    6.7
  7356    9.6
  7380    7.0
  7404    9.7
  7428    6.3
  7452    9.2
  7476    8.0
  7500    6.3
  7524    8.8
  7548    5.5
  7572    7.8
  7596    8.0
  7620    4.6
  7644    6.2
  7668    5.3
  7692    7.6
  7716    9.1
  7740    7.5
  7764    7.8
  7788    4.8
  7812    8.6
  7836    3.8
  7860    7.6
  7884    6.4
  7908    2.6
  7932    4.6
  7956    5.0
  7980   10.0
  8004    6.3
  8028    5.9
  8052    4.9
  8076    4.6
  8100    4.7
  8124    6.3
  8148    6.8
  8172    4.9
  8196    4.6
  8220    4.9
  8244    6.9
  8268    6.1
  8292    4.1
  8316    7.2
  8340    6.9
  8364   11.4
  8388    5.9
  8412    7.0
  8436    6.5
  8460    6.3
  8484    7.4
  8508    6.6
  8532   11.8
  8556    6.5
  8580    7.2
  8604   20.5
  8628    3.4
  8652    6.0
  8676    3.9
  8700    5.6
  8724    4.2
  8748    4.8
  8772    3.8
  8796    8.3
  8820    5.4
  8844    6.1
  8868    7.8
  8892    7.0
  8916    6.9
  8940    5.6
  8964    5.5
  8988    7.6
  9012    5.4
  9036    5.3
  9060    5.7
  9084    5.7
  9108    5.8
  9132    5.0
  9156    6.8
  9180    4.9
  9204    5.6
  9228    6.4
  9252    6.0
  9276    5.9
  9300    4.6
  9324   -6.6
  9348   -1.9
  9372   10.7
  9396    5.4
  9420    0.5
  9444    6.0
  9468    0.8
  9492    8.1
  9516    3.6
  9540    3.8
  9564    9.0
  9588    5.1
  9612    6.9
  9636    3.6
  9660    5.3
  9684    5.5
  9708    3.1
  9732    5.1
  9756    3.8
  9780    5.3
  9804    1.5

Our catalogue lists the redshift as 0.72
